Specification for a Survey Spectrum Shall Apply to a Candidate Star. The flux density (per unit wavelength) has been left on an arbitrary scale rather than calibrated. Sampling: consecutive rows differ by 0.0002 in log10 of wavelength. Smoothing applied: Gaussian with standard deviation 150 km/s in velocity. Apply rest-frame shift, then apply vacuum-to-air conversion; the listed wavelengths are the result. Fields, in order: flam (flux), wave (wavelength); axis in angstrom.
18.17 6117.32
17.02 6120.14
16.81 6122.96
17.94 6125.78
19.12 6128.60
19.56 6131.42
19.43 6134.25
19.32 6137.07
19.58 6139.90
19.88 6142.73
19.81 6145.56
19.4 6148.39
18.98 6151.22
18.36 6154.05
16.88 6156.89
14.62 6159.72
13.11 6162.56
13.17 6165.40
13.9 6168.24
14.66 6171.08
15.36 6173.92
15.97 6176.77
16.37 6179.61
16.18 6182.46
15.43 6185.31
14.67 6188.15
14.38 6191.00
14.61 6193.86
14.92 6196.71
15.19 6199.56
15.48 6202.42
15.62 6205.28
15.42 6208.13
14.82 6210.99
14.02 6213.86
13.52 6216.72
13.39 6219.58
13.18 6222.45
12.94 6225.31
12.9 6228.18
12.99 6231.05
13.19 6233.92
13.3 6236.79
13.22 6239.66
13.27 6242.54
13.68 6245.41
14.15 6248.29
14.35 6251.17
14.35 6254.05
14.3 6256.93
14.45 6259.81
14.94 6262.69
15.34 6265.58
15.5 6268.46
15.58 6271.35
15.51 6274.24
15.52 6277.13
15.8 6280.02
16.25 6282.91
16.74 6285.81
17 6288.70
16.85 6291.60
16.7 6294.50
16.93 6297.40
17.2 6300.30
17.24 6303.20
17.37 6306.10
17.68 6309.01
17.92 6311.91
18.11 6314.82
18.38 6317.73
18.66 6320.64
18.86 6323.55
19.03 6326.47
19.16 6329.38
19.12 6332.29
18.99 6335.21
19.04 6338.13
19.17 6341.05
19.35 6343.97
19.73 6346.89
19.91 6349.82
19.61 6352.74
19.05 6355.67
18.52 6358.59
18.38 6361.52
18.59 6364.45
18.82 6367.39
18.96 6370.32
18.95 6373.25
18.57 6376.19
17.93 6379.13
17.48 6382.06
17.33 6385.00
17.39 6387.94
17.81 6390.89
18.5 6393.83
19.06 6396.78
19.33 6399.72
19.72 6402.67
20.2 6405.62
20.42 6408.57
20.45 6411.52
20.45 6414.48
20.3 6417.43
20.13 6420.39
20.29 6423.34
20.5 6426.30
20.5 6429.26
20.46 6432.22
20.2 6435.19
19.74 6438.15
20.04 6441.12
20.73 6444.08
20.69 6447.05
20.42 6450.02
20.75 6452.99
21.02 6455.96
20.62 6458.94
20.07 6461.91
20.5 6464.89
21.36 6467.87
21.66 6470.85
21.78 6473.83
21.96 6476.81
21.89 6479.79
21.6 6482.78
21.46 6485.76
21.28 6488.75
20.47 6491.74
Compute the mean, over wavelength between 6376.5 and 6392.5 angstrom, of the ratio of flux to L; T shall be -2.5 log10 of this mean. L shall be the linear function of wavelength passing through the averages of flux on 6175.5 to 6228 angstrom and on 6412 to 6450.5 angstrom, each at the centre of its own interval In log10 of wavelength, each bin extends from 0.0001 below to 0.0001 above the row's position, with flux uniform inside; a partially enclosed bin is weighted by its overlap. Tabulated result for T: 0.09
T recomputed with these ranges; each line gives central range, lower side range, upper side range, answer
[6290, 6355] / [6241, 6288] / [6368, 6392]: -0.115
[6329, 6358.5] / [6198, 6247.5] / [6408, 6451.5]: -0.095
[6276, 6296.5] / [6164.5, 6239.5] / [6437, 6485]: 0.008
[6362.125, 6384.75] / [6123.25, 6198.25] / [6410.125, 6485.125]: 0.074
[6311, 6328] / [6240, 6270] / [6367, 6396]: -0.137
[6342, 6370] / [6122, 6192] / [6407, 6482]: 0.024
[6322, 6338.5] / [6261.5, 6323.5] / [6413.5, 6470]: -0.078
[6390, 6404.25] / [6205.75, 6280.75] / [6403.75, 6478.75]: 0.014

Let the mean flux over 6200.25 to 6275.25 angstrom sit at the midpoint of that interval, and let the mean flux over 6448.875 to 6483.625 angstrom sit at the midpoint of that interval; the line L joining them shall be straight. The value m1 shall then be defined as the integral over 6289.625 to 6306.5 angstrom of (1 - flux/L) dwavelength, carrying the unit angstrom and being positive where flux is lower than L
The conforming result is -1.0 angstrom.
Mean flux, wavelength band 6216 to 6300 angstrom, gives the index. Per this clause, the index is 14.7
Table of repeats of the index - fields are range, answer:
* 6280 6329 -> 17.5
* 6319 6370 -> 19.1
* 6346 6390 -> 18.6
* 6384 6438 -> 19.6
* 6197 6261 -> 14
